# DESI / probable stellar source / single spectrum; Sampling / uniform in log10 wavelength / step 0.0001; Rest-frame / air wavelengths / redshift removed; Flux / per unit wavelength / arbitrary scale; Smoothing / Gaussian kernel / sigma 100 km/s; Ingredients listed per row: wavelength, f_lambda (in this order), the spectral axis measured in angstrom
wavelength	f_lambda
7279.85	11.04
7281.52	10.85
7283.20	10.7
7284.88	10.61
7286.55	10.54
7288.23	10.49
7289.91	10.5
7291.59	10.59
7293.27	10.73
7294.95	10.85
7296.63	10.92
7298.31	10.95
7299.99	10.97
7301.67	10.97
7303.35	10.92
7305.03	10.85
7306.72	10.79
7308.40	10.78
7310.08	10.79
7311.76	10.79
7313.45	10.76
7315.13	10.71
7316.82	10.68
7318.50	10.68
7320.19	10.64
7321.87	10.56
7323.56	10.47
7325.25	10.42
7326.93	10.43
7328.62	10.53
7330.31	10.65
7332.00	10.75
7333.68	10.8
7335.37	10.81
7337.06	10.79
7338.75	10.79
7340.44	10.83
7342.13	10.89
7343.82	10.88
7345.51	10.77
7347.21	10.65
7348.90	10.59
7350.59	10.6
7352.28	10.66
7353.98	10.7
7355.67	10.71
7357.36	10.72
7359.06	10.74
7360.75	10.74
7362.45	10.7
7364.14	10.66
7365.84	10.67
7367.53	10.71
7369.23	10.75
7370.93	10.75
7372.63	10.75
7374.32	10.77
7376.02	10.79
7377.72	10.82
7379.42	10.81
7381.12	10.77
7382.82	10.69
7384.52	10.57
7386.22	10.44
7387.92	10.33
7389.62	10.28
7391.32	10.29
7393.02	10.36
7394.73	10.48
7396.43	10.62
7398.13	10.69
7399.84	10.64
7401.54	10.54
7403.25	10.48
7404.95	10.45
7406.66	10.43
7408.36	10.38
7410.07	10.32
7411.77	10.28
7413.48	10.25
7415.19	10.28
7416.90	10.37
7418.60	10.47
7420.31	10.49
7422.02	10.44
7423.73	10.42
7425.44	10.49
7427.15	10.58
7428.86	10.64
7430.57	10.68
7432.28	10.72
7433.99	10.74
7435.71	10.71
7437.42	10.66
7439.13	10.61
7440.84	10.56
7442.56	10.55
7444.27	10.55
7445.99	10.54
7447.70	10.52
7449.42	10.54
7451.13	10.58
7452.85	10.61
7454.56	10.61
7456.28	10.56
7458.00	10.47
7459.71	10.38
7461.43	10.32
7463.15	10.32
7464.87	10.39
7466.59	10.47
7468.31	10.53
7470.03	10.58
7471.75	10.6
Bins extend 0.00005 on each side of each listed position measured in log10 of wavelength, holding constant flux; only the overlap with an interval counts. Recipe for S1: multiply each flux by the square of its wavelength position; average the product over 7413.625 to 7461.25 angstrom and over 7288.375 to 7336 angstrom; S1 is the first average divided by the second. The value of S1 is 1.0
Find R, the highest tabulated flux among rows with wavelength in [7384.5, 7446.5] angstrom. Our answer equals 10.74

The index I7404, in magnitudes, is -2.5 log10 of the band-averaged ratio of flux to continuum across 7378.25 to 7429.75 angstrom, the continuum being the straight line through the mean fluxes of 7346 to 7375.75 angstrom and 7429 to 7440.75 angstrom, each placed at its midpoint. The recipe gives 0.02 mag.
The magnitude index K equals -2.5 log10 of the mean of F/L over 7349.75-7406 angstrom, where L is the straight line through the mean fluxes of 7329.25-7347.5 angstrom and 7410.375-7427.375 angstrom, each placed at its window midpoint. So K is 0.00 mag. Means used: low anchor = 10.8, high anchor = 10.4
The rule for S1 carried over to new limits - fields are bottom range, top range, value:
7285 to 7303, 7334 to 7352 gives 1.01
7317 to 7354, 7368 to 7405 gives 1.01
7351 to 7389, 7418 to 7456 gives 1.01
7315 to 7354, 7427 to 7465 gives 1.02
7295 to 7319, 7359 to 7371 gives 1.00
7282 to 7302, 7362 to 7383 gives 1.02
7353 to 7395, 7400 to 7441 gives 1.00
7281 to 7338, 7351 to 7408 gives 1.01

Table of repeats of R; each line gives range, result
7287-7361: 10.97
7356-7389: 10.82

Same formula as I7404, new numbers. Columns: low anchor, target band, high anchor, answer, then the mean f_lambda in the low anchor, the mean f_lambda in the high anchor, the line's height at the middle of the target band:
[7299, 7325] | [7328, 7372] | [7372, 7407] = -0.01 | 10.7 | 10.6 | 10.7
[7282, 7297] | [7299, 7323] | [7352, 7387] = -0.01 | 10.7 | 10.7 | 10.7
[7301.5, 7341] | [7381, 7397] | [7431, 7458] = 0.02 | 10.7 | 10.6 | 10.6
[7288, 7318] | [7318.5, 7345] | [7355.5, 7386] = 0.01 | 10.8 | 10.7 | 10.8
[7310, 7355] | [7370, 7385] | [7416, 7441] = -0.01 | 10.7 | 10.6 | 10.6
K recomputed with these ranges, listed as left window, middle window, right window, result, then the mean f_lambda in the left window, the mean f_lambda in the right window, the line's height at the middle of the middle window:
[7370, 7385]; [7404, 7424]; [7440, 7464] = 0.026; 10.7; 10.5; 10.6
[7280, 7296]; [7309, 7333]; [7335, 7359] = 0.007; 10.7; 10.7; 10.7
